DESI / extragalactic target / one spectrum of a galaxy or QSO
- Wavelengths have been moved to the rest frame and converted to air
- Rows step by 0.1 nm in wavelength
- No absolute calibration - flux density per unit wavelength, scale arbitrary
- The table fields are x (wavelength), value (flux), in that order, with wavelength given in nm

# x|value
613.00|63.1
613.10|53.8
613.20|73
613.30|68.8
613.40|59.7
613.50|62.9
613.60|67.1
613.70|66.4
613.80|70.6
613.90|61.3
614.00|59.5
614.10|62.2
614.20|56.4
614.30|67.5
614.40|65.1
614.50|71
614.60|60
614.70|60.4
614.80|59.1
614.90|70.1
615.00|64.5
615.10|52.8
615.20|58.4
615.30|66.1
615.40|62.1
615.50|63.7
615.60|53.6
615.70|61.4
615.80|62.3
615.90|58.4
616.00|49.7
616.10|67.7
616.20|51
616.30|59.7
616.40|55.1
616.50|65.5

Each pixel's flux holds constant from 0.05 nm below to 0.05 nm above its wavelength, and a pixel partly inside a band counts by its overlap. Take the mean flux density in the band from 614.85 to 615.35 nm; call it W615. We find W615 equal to 62.4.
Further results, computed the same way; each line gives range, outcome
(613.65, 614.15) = 64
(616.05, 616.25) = 59.4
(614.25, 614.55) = 67.9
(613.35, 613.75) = 64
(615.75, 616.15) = 59.5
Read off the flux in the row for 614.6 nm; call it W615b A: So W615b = 60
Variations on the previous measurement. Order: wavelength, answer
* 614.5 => 71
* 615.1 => 52.8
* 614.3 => 67.5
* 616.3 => 59.7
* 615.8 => 62.3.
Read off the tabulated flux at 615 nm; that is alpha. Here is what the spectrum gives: 64.5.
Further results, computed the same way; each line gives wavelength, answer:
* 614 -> 59.5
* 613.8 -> 70.6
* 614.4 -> 65.1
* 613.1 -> 53.8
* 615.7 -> 61.4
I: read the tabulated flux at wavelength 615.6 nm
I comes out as 53.6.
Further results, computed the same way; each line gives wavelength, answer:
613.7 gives 66.4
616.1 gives 67.7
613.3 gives 68.8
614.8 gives 59.1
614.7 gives 60.4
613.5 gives 62.9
